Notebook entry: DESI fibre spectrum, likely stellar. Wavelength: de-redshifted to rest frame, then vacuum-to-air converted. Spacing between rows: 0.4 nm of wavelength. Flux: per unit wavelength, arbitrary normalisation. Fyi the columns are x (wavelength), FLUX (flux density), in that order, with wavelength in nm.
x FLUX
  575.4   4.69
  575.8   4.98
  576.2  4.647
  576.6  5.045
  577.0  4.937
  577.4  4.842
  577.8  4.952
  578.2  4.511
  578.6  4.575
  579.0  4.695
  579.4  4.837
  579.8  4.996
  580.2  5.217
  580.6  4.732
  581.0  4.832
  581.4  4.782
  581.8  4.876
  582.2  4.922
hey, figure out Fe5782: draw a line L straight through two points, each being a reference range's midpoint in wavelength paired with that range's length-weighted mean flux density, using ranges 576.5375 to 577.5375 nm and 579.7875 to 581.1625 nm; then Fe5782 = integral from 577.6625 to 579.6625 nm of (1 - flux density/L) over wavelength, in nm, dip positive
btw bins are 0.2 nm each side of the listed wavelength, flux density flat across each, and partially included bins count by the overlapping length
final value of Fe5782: 0.09 nm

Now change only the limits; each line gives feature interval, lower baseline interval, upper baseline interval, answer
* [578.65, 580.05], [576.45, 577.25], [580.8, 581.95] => 0.02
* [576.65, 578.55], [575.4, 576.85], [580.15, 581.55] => 0.02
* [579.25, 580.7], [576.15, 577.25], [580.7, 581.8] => -0.04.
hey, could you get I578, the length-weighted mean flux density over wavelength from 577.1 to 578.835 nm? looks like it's 4.73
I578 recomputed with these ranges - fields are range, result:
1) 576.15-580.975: 4.84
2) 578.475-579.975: 4.78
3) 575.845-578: 4.89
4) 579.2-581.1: 4.93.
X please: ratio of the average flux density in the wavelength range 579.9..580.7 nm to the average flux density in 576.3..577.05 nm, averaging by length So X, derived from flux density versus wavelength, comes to 1.01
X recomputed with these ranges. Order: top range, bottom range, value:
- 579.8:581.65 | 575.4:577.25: 1.00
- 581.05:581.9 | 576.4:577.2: 0.97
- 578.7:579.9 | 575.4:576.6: 1.00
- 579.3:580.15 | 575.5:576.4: 1.04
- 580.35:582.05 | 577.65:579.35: 1.03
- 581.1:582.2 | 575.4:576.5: 1.01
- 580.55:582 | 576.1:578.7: 1.00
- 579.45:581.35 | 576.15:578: 1.00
